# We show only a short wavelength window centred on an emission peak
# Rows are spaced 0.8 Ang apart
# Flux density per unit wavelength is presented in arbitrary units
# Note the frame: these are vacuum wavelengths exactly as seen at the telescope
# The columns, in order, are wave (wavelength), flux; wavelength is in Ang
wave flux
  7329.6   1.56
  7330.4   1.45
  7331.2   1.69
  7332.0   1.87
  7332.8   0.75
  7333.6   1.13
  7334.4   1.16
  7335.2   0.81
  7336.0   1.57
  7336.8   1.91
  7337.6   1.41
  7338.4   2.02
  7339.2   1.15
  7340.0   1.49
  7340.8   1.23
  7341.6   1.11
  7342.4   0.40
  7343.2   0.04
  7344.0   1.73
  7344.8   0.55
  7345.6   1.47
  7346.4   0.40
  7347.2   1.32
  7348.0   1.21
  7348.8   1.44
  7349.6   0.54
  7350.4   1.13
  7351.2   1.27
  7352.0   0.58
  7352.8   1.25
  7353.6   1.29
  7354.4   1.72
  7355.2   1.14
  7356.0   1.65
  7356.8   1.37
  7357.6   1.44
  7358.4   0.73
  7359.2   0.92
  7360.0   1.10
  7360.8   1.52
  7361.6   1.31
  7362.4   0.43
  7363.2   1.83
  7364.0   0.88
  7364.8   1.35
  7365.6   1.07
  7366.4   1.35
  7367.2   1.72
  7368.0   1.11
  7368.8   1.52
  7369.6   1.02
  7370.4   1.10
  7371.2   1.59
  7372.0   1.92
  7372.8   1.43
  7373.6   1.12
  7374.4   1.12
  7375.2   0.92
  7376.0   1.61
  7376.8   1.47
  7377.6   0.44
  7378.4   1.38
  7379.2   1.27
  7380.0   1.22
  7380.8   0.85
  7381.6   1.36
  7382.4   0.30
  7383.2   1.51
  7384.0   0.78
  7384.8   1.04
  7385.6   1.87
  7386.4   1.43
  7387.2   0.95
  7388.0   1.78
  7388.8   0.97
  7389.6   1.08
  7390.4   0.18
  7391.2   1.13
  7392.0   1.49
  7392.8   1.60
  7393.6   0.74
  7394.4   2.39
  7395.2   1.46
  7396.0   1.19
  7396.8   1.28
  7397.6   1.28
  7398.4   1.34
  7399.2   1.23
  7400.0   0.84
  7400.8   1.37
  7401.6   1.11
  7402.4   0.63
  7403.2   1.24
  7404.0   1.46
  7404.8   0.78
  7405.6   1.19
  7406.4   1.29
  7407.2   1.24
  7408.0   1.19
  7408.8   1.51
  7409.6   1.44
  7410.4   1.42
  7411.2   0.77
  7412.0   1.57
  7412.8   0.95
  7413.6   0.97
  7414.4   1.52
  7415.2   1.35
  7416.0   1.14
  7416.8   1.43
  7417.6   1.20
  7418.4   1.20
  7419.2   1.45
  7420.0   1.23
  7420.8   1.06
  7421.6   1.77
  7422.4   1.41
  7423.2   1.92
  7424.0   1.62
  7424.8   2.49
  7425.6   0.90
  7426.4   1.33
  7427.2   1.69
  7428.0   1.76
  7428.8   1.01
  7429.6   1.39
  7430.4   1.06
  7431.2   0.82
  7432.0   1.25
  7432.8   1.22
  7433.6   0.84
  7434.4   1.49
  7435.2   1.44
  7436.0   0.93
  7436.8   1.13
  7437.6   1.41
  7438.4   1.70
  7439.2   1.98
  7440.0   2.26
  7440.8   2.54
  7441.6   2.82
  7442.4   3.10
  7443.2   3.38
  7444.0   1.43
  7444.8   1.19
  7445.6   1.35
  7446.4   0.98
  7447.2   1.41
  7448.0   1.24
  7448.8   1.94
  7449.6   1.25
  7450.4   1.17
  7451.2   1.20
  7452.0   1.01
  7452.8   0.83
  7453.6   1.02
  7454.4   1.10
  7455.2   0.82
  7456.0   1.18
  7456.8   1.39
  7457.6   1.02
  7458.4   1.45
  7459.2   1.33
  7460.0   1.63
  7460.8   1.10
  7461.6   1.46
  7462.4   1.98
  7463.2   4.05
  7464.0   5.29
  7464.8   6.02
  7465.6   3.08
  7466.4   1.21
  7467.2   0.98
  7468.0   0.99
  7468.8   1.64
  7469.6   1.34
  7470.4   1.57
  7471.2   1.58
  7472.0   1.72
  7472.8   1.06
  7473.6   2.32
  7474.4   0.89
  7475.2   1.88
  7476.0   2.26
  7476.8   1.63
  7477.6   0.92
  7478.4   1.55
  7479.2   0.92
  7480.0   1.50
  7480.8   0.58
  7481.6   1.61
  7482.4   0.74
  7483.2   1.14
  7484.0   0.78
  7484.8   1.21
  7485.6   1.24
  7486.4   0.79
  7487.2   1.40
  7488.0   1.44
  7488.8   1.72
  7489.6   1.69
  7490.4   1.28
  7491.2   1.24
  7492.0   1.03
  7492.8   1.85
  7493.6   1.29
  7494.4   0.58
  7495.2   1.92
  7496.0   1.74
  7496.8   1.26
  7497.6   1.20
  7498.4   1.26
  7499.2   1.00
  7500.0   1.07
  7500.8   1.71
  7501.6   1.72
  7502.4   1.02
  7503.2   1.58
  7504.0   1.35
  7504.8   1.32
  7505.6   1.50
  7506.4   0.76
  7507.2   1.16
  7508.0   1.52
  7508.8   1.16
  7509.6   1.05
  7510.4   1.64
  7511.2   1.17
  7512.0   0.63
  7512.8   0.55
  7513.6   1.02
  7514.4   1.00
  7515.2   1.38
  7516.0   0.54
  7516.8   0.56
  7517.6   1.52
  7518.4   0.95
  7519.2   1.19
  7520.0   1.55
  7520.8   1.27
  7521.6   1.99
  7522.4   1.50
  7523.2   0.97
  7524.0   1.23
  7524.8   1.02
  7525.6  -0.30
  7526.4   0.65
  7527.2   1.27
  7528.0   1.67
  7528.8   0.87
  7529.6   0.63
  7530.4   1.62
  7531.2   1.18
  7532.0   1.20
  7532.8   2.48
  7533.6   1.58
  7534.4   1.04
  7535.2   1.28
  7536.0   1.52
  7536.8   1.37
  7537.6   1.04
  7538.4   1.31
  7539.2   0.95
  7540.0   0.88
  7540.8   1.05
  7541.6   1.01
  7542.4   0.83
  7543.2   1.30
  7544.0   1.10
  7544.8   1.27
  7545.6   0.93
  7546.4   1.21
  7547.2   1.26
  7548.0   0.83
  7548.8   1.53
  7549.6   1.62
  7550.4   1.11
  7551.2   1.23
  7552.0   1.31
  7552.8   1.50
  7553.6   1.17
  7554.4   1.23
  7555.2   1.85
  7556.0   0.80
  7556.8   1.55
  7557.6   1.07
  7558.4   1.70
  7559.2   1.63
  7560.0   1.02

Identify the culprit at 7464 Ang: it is [N II]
